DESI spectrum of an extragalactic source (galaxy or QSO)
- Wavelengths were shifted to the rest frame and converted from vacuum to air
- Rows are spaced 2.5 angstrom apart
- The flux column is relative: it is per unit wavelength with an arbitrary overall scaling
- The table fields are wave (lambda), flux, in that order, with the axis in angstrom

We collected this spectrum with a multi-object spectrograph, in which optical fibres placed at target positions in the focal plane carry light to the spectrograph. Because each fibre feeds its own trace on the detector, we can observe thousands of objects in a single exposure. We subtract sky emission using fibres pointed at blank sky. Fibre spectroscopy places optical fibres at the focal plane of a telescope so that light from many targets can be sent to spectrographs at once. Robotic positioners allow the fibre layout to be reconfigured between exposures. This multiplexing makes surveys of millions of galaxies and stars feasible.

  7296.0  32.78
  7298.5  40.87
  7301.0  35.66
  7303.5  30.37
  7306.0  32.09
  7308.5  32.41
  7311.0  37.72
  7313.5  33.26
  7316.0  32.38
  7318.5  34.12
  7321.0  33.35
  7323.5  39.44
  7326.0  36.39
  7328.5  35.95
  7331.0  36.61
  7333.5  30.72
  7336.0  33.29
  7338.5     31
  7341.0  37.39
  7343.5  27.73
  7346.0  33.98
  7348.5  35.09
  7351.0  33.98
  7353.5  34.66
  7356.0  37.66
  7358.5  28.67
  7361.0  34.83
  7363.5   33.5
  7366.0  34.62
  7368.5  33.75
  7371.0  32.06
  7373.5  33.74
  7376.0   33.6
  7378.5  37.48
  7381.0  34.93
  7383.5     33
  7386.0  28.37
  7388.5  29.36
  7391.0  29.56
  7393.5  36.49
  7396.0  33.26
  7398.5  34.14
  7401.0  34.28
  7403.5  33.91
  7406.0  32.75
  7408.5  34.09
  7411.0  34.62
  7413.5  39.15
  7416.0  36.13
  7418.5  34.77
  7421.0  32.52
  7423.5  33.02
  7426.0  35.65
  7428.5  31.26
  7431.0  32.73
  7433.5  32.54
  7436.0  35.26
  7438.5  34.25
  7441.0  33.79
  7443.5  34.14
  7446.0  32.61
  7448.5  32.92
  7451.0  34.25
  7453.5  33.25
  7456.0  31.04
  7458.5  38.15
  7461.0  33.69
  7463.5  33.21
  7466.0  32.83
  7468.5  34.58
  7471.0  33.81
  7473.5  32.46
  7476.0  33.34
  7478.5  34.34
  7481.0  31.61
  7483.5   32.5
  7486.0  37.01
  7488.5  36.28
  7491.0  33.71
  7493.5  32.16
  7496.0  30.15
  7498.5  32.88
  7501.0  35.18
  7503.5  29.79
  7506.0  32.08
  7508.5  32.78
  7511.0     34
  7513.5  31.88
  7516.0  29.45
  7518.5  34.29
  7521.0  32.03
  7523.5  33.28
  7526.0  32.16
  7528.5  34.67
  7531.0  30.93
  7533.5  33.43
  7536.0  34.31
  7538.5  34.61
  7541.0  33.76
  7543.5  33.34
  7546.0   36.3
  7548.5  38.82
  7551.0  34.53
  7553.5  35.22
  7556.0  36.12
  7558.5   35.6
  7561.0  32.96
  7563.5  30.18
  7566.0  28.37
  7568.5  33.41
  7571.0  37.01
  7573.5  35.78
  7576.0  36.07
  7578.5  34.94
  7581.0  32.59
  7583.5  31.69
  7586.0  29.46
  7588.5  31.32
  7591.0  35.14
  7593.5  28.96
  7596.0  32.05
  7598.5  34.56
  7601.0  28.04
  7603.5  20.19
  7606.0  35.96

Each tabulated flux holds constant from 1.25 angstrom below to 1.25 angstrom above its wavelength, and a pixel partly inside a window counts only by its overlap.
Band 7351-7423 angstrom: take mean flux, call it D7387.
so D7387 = 33.8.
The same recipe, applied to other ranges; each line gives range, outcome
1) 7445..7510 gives 33.3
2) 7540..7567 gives 34.2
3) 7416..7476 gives 33.6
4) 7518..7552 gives 34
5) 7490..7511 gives 32.4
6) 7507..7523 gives 32.4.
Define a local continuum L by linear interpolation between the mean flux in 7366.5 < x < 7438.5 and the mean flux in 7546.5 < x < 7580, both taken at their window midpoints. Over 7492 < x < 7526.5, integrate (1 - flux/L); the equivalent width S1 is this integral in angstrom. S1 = 2.0 angstrom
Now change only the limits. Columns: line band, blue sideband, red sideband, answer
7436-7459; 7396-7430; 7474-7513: 0.02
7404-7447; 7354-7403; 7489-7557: -0.90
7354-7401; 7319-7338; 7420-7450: 1.22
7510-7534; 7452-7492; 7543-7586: 1.03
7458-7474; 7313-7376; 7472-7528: -0.42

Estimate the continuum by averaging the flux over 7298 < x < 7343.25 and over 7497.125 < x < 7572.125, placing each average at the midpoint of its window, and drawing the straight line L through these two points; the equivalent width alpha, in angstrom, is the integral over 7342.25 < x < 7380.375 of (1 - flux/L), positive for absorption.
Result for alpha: 0.5 angstrom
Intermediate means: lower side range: 34.4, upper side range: 33.4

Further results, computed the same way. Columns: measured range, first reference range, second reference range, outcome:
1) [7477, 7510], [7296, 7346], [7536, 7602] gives 0.6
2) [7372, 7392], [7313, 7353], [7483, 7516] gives 0.7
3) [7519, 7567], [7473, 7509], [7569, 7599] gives -0.8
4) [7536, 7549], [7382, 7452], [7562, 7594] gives -0.8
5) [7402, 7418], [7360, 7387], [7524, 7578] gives -0.6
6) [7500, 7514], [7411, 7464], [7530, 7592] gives 0.5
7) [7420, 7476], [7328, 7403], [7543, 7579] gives 0.6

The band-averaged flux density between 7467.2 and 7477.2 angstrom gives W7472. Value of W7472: 33.5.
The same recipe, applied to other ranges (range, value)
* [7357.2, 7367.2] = 32.9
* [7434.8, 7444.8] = 34.3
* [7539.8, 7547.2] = 34.5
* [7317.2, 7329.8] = 35.8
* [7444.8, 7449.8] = 32.8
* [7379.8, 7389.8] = 31.4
